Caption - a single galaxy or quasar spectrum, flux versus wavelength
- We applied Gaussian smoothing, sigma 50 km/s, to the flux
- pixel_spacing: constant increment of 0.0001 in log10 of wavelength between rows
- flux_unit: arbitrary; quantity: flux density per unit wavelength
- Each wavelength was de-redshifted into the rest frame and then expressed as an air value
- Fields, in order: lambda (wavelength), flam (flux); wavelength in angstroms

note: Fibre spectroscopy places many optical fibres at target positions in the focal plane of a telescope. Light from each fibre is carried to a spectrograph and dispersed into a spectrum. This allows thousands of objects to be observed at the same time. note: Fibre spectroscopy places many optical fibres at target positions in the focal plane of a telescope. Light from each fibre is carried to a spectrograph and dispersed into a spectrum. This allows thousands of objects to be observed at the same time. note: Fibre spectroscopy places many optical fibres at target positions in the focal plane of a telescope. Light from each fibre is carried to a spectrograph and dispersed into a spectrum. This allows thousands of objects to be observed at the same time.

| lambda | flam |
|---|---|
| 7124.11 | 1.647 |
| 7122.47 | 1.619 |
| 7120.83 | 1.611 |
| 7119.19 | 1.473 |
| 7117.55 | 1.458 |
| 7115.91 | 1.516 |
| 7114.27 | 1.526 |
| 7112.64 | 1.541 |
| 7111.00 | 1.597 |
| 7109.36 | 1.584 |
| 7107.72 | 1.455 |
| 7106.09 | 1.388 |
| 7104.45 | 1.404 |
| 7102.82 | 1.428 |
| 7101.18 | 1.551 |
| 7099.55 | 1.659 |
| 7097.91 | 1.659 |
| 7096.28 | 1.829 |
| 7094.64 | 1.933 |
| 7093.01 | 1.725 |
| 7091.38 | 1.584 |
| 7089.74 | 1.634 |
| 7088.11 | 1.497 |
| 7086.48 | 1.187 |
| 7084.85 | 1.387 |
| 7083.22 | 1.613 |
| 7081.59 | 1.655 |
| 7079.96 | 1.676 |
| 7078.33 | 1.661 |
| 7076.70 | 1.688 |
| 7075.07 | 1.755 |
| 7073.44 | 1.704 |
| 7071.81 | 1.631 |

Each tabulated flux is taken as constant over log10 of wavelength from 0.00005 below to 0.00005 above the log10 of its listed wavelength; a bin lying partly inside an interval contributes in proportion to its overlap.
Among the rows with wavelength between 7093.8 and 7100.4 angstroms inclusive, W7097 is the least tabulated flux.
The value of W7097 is 1.659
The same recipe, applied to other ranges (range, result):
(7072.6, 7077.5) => 1.688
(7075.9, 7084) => 1.613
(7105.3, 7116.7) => 1.388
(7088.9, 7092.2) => 1.584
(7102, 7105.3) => 1.404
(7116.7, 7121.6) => 1.458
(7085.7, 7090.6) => 1.187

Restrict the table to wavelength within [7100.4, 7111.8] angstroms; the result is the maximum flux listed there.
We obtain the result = 1.597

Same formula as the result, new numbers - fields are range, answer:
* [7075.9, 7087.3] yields 1.688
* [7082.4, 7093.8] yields 1.725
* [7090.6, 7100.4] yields 1.933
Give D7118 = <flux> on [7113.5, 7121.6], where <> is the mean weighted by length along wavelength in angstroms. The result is 1.52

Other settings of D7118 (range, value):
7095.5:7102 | 1.67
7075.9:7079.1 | 1.67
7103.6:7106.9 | 1.4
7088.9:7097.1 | 1.74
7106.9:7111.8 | 1.55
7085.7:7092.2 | 1.48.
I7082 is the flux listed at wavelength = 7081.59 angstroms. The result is 1.655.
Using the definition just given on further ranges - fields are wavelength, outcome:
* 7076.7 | 1.688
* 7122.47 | 1.619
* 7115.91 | 1.516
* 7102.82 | 1.428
